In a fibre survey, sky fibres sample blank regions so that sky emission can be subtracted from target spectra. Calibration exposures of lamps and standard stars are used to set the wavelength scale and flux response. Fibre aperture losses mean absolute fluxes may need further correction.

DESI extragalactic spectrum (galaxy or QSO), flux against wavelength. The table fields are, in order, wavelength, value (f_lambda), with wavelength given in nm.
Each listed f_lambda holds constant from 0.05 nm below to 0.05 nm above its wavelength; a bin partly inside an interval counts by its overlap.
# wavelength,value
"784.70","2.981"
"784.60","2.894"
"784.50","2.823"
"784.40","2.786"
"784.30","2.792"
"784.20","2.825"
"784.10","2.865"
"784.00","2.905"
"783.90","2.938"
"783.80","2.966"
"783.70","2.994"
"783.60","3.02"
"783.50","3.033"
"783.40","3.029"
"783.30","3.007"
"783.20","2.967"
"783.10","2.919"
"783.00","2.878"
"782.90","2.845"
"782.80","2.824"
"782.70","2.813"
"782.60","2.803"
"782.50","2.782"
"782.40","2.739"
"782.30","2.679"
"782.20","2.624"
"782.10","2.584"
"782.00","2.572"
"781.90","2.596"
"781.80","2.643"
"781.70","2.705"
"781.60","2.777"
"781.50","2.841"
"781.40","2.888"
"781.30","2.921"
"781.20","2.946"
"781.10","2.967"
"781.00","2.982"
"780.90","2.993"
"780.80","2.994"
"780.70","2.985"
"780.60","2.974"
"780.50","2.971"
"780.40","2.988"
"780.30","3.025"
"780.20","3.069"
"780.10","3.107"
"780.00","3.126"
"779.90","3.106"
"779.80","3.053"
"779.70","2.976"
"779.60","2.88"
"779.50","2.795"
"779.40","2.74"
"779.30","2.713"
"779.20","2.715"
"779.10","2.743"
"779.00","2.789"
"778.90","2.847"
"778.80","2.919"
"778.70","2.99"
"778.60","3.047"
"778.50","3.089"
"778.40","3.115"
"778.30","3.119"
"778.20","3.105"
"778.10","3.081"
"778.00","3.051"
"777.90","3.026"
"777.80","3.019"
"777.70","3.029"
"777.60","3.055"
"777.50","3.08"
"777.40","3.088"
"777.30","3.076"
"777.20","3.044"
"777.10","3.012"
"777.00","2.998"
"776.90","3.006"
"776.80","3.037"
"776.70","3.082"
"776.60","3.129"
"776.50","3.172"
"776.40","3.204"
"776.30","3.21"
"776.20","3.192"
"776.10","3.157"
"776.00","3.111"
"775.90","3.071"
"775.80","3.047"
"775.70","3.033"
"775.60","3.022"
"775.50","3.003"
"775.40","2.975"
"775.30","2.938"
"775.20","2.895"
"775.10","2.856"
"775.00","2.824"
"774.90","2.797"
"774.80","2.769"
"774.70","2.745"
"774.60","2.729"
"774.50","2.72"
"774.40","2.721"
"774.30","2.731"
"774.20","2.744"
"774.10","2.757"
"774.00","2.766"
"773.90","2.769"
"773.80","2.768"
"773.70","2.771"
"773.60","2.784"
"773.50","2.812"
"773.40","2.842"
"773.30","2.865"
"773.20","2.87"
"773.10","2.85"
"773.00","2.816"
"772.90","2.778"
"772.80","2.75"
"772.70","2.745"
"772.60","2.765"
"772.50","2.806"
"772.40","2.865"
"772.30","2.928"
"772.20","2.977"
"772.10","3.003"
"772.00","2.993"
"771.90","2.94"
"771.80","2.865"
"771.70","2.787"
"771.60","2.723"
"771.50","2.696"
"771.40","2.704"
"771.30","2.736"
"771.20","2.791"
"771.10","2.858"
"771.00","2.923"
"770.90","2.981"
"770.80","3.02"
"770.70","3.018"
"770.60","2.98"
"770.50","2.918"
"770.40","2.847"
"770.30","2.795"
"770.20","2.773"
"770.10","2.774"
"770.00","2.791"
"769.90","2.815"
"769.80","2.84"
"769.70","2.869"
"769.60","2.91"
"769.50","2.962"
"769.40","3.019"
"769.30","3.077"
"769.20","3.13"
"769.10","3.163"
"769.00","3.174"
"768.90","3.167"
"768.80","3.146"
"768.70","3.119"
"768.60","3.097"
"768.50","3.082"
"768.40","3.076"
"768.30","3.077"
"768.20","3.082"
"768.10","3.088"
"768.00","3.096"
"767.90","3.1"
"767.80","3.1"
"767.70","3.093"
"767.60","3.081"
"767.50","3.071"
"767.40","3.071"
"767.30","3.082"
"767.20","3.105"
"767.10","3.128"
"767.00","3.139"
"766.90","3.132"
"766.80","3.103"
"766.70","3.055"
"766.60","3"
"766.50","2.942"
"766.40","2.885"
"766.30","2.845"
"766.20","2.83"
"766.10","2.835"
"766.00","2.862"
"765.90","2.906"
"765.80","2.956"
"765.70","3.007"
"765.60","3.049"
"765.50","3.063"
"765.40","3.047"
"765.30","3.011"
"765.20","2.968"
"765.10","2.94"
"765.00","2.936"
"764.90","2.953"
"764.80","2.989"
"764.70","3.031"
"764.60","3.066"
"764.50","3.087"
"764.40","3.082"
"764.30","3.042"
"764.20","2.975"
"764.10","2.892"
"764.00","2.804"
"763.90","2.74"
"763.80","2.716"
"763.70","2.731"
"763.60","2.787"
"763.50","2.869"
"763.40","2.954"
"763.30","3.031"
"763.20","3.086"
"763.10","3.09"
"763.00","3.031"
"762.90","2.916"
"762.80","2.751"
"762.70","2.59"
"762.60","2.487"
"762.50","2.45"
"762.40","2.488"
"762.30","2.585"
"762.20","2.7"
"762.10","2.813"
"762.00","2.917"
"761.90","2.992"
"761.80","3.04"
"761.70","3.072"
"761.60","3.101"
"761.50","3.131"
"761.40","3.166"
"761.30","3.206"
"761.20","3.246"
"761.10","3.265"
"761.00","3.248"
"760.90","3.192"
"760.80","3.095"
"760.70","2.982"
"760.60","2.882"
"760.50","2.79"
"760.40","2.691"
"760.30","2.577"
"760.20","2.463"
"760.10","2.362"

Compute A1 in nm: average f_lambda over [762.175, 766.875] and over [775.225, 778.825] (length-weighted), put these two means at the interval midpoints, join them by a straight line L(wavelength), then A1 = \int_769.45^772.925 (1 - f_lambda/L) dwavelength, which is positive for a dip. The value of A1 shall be 0.15 nm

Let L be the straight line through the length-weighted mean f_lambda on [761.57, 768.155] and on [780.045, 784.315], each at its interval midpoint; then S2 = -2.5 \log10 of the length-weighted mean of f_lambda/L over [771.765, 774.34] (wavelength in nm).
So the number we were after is 0.032 mag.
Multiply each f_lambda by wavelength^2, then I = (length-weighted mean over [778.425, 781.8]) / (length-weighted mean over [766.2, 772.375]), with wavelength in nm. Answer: 1.0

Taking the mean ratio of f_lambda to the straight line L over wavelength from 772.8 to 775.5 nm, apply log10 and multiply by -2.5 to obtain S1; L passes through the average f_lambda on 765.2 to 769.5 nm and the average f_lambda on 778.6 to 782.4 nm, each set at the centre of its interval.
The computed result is 0.06 mag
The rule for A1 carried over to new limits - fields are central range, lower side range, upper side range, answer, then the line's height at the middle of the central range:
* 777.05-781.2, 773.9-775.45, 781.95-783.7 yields -0.249 nm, 2.82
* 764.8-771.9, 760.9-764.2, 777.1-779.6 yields -0.108 nm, 2.93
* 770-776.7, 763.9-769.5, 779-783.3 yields 0.160 nm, 2.95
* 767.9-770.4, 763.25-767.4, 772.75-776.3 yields -0.066 nm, 2.93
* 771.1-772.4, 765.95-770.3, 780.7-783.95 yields 0.056 nm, 2.97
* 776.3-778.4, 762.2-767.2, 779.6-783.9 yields -0.125 nm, 2.9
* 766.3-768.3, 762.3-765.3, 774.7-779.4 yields -0.108 nm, 2.91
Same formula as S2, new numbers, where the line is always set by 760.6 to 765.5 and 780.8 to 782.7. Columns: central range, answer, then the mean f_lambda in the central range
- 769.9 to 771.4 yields 0.01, 2.86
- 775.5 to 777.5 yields -0.09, 3.09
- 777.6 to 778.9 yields -0.08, 3.04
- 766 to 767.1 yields -0.02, 2.98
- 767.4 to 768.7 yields -0.07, 3.09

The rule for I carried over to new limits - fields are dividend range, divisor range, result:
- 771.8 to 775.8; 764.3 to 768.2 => 0.96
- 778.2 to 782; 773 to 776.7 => 1.02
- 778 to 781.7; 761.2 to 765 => 1.06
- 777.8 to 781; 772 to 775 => 1.08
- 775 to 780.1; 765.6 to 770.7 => 1.03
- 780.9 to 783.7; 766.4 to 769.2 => 0.95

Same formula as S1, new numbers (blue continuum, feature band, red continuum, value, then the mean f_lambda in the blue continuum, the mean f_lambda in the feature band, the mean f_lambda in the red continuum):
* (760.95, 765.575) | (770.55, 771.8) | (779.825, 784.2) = 0.025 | 2.94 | 2.85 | 2.89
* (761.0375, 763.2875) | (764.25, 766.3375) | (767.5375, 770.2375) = -0.003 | 2.92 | 2.98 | 3.03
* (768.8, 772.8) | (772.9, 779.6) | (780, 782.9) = -0.022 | 2.9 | 2.94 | 2.85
